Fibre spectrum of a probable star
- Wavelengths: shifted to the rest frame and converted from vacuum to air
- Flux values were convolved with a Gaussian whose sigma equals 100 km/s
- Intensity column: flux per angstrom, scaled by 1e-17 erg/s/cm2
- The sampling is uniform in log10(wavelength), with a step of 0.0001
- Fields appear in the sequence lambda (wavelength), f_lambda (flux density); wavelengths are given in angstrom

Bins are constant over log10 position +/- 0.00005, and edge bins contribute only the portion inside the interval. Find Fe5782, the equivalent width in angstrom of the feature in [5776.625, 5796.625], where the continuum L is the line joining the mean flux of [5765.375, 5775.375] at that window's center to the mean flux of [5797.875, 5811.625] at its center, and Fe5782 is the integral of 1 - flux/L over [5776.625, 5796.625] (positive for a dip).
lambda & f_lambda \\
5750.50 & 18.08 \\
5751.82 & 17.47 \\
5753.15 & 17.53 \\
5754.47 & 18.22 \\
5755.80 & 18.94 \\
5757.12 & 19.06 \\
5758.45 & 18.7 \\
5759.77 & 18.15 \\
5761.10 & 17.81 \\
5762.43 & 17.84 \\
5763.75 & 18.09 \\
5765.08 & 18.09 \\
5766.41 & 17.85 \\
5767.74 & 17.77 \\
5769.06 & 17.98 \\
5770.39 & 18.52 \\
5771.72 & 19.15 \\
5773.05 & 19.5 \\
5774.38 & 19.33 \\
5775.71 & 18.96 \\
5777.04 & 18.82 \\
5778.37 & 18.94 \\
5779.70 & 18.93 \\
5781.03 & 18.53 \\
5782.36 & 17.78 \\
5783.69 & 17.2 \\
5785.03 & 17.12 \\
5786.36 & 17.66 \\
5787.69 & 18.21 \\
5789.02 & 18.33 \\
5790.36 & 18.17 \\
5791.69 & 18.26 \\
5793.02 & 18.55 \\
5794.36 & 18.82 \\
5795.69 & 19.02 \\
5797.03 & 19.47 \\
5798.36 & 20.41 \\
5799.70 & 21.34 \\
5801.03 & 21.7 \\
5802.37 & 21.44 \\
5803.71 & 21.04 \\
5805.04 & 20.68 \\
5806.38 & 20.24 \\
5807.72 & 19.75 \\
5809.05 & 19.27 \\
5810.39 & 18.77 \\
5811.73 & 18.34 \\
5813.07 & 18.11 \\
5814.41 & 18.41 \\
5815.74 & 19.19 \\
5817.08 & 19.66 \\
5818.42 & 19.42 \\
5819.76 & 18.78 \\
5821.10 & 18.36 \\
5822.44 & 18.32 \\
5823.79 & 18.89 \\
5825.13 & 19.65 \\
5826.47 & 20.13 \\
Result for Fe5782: 1.2 angstrom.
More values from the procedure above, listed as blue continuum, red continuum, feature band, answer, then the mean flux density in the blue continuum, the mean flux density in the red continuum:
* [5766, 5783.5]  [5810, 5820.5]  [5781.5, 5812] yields -0.8 angstrom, 18.6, 18.8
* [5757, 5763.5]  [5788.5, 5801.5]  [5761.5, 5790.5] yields 0.7 angstrom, 18.2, 19.4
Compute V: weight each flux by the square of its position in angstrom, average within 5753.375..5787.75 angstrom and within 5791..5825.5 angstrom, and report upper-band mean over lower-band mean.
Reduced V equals 1.1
